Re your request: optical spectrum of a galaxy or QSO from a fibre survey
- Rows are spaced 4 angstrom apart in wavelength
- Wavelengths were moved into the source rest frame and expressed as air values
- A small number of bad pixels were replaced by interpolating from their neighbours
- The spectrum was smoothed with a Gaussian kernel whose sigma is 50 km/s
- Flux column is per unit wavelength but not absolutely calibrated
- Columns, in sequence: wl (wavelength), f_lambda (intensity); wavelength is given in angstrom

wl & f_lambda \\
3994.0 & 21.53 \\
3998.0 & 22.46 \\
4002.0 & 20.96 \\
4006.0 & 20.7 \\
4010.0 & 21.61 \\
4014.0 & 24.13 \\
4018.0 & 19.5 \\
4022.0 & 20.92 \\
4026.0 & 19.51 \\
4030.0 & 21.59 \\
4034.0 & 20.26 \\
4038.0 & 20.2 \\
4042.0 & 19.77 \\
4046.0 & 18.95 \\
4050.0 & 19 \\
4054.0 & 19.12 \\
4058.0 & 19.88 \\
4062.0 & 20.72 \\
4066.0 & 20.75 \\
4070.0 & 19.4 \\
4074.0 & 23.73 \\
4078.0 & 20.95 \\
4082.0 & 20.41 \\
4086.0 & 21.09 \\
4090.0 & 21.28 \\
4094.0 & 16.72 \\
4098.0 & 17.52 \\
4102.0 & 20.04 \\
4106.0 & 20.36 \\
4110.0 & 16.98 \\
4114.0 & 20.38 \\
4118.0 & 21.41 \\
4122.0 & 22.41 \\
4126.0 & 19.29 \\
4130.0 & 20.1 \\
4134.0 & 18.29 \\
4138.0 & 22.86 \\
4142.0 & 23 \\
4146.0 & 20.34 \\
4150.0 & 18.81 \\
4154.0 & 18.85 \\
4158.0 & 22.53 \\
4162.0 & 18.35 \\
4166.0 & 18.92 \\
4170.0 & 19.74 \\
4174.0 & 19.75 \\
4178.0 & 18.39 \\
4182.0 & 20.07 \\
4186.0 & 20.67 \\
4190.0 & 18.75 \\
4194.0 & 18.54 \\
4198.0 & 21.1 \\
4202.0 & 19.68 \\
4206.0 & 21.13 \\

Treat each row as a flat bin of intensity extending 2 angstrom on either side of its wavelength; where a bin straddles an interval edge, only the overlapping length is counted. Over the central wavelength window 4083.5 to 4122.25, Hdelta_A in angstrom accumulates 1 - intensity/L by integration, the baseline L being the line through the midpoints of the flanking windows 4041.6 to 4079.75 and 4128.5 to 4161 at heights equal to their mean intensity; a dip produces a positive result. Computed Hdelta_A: 1.3 angstrom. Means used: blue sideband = 20.2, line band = 19.7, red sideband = 20.5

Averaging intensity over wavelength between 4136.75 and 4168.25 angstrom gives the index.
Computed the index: 20.4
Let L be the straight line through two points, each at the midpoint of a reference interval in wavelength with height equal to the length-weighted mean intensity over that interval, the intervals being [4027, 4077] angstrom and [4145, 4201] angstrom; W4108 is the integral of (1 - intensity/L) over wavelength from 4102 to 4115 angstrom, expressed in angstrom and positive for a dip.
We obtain 0.5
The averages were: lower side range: 20.3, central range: 19.3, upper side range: 19.6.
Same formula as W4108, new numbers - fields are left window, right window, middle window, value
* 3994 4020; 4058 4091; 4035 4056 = 1.8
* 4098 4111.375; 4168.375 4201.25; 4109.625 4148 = -2.9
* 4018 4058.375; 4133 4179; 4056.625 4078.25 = -1.1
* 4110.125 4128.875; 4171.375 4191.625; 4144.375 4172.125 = 0.3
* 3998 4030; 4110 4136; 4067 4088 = -0.6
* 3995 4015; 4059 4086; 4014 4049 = 2.0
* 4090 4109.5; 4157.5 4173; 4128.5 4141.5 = -1.0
